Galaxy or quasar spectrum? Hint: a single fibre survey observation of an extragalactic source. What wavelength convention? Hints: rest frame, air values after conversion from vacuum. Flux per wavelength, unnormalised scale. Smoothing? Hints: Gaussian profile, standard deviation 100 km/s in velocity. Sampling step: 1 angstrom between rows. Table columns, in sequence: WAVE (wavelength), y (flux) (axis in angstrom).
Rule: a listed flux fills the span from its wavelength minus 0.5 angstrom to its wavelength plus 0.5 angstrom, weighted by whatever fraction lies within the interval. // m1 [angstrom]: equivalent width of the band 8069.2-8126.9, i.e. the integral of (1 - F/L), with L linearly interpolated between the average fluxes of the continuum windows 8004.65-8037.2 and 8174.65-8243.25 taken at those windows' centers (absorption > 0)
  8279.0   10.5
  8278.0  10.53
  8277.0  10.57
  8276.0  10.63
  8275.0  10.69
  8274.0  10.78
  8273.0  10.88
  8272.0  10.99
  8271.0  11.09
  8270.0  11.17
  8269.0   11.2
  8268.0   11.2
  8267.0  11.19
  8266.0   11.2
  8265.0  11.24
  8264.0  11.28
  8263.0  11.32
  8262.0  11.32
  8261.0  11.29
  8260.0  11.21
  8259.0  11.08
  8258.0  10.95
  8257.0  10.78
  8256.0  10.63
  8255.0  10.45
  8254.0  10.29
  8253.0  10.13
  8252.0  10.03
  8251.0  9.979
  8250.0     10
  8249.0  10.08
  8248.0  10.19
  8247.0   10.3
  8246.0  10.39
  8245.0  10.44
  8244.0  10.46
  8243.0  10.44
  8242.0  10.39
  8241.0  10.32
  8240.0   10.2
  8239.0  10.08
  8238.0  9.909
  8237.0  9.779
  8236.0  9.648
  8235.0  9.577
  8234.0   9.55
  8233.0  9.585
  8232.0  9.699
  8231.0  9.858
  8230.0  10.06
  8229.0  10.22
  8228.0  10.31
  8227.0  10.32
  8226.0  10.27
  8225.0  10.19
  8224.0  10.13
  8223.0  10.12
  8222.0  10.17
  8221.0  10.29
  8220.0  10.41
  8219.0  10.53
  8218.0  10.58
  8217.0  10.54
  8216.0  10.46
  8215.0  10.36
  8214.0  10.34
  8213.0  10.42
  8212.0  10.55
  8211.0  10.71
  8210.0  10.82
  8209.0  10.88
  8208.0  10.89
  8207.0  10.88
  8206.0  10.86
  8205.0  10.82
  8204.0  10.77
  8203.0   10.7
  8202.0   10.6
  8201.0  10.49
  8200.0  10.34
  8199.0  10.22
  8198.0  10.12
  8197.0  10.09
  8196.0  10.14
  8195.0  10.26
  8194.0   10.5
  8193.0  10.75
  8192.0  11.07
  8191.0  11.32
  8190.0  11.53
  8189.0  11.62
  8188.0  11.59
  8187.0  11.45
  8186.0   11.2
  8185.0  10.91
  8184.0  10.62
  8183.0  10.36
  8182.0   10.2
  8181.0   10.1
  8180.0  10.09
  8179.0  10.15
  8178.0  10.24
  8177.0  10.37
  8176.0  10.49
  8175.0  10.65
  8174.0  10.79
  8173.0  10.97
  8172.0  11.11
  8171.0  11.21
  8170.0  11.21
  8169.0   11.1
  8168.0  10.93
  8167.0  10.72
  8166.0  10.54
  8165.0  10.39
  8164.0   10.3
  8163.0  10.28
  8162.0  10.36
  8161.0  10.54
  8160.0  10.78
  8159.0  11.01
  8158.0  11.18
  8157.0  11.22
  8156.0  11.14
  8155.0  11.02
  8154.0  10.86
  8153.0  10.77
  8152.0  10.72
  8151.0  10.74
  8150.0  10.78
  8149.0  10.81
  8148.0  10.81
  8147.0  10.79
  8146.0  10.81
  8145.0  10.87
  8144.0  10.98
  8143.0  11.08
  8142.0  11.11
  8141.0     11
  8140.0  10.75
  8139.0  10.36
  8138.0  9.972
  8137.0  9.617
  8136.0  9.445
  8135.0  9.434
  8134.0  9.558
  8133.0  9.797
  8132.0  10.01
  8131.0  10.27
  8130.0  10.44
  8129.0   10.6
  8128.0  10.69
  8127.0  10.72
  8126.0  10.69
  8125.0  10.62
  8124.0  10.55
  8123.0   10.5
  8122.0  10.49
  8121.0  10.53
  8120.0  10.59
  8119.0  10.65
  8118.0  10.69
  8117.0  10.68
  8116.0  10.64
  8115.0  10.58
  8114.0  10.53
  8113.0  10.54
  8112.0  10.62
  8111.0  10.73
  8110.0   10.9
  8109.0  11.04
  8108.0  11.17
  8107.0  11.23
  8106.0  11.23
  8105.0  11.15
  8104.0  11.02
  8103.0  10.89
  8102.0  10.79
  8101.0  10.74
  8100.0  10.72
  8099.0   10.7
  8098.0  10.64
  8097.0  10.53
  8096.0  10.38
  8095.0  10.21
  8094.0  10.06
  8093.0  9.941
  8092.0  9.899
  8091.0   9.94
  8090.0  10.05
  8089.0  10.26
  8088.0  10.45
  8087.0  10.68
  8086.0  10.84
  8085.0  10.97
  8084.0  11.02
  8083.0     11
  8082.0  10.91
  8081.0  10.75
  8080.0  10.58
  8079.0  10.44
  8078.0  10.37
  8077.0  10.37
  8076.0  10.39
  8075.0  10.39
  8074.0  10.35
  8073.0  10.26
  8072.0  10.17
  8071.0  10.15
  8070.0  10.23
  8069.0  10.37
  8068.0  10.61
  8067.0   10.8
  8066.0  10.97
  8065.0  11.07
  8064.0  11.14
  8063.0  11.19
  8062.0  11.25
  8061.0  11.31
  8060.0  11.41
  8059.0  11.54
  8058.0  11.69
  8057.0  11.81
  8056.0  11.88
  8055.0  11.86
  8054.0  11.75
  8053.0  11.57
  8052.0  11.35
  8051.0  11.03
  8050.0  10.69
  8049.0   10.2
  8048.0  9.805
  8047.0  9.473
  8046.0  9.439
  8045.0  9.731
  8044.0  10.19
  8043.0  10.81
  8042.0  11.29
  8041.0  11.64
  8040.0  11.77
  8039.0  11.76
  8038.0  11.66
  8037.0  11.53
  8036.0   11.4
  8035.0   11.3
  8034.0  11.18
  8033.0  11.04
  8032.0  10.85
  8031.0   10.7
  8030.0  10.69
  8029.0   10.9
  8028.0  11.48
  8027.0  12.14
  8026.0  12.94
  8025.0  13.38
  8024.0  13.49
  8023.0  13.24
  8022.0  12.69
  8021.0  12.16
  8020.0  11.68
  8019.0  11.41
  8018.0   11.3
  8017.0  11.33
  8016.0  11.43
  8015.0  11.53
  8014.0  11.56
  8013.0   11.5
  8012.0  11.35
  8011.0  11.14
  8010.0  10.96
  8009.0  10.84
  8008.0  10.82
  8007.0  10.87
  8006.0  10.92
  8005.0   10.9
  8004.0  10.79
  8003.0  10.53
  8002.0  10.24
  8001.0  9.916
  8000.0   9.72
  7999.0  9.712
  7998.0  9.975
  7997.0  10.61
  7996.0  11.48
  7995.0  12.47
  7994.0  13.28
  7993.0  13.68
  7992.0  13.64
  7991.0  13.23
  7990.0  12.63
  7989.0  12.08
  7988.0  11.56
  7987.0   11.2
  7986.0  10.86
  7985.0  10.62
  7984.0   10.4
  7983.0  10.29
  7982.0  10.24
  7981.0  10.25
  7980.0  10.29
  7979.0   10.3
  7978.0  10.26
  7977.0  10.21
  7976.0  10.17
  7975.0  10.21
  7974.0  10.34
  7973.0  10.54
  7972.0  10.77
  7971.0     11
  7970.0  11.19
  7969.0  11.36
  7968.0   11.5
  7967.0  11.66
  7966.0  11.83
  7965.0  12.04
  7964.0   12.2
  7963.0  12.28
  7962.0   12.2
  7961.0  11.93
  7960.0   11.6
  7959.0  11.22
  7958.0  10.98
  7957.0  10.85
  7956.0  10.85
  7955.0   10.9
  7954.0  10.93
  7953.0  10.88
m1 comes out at 2.6 angstrom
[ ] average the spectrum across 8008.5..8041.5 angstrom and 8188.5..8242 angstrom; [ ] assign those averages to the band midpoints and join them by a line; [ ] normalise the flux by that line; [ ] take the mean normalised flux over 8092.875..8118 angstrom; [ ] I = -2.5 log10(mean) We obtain 0.04 mag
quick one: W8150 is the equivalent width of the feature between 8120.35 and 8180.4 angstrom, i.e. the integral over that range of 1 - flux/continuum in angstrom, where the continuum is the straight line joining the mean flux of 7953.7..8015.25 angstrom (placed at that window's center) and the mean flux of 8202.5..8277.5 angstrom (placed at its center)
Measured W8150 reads 0.7 angstrom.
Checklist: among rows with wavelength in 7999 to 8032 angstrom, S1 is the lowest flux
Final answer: 9.712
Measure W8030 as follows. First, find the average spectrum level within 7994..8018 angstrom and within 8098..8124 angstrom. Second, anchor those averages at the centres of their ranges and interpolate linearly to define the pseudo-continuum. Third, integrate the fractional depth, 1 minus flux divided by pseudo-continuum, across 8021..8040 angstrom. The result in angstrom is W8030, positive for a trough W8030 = -1.56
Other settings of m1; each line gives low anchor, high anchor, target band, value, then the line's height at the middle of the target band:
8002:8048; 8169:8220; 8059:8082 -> 0.9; 11.1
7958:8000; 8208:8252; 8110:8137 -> 0.7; 10.7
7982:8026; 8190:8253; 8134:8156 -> 0.3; 10.7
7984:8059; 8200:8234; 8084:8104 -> 0.9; 11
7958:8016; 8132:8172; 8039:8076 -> 0.2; 10.9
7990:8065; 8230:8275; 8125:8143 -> 1.1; 11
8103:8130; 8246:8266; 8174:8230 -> 0.7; 10.7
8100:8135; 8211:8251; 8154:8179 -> -0.8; 10.4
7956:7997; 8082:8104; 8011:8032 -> -1.5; 11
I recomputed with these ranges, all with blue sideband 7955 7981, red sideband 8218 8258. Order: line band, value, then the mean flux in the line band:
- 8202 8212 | -0.05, 10.8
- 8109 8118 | -0.01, 10.7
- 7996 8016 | 0.02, 10.8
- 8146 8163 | -0.04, 10.8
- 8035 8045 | -0.04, 11.3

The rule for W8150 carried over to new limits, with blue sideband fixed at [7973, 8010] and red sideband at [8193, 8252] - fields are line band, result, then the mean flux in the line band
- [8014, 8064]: -2.5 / 11.4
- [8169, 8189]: -0.6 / 10.8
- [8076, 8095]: 0.4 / 10.5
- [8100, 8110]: -0.3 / 11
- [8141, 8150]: -0.3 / 10.9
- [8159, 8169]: -0.1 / 10.6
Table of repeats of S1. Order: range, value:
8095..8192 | 9.434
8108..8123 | 10.49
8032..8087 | 9.439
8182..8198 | 10.09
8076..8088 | 10.37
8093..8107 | 9.941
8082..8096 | 9.899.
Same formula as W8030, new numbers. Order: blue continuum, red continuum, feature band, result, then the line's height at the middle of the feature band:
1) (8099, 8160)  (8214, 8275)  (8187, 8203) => -0.3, 10.5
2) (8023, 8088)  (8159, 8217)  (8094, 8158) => 1.2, 10.8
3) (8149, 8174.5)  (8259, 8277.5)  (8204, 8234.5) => 1.6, 11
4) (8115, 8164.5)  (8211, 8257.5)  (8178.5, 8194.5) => -0.7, 10.4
